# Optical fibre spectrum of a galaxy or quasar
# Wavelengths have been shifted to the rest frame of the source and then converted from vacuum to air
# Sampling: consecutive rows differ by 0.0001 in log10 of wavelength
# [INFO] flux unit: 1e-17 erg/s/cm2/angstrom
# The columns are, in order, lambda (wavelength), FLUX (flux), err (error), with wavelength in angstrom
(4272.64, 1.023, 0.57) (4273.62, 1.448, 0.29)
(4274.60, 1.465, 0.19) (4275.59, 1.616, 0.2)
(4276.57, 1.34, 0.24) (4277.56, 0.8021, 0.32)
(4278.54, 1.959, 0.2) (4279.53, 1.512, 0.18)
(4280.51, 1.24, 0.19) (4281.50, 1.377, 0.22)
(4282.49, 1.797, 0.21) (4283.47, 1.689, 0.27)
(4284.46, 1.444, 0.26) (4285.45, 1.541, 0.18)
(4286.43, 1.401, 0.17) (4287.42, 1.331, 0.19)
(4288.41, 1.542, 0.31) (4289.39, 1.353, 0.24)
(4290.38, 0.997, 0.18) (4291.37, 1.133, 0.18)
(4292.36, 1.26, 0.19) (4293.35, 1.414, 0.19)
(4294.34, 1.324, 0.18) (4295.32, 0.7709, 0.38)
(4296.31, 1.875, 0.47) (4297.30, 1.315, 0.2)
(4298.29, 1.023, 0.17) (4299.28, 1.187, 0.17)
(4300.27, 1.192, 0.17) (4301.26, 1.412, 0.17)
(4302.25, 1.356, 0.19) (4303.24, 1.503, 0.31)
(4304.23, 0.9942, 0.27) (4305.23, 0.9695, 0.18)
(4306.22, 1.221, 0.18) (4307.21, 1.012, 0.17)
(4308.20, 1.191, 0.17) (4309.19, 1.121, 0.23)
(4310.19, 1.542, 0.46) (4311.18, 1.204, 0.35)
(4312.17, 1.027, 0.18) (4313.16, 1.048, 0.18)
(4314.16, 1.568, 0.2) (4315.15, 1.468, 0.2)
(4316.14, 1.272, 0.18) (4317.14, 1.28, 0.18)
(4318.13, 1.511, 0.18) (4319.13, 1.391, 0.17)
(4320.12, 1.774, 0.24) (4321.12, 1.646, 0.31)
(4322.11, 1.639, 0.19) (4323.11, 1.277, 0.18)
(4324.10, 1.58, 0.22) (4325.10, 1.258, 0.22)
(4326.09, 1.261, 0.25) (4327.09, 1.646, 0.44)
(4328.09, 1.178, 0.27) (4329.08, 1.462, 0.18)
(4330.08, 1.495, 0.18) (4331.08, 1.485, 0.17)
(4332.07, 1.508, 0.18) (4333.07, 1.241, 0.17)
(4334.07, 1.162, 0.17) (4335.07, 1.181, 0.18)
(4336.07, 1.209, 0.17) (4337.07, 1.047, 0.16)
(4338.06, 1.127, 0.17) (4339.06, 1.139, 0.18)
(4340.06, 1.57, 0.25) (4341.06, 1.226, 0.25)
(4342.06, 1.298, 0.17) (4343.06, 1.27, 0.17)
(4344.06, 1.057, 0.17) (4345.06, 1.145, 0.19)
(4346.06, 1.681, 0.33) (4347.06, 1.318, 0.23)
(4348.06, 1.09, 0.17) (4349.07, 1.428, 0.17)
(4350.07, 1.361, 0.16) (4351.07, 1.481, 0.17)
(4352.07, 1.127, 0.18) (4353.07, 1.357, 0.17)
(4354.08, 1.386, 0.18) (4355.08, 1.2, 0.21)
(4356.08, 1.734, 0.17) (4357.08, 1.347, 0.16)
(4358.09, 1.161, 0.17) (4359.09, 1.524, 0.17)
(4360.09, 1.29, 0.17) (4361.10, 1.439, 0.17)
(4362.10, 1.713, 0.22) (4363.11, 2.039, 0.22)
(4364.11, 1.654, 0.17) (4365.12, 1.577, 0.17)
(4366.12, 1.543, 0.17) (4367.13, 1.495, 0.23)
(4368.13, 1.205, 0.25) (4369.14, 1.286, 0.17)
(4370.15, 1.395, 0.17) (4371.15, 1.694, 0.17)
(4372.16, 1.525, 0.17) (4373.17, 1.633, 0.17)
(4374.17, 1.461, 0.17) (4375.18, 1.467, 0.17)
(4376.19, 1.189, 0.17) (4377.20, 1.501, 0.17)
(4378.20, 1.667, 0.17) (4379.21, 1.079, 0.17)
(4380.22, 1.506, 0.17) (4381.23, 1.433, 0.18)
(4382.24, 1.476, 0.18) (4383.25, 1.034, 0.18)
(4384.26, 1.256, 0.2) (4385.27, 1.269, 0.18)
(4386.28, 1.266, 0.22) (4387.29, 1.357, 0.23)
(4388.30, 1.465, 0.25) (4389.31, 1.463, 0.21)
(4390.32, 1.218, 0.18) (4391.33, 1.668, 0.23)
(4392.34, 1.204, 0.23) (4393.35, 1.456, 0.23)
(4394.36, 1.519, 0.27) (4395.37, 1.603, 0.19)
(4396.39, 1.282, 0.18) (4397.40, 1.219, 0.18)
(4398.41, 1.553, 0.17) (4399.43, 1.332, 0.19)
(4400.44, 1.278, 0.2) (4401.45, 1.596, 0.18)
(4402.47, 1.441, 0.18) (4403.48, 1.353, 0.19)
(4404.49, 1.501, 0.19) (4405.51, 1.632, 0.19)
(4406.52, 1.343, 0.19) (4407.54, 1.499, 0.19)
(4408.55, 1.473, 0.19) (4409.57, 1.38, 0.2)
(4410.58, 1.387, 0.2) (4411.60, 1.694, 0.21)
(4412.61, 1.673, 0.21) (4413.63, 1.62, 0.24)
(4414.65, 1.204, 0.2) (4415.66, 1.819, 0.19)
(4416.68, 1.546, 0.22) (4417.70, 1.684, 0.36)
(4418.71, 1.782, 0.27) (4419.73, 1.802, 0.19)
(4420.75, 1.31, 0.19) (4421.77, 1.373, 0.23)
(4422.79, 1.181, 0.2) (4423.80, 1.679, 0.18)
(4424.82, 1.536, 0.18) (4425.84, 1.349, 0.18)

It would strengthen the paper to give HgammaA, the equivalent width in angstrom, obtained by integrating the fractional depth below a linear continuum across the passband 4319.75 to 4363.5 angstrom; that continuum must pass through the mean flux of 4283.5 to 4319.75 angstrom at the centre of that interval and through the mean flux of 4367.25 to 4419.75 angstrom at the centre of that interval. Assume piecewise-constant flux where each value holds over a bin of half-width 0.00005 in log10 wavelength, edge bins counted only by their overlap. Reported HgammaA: -0.5 angstrom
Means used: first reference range 1.29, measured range 1.37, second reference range 1.45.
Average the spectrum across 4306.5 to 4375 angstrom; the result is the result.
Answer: 1.38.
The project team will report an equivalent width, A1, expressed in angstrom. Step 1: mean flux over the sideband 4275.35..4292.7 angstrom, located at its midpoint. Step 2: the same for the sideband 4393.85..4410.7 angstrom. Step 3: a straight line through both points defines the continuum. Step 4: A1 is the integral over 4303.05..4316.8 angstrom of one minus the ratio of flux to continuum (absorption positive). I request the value 1.9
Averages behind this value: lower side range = 1.41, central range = 1.22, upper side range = 1.44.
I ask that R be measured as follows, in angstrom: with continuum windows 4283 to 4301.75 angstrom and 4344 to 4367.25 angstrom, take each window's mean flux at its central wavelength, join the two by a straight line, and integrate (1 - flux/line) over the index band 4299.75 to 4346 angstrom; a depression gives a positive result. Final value 2.1 angstrom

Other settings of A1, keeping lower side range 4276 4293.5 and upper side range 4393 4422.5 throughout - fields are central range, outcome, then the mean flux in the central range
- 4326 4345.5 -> 2.0 angstrom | 1.29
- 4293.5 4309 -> 2.0 angstrom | 1.23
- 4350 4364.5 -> 0.0 angstrom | 1.46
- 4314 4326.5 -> -0.3 angstrom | 1.45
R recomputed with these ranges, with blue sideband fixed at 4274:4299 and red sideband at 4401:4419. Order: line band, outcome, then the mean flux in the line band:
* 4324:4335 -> 0.45 angstrom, 1.37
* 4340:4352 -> 1.17 angstrom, 1.31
